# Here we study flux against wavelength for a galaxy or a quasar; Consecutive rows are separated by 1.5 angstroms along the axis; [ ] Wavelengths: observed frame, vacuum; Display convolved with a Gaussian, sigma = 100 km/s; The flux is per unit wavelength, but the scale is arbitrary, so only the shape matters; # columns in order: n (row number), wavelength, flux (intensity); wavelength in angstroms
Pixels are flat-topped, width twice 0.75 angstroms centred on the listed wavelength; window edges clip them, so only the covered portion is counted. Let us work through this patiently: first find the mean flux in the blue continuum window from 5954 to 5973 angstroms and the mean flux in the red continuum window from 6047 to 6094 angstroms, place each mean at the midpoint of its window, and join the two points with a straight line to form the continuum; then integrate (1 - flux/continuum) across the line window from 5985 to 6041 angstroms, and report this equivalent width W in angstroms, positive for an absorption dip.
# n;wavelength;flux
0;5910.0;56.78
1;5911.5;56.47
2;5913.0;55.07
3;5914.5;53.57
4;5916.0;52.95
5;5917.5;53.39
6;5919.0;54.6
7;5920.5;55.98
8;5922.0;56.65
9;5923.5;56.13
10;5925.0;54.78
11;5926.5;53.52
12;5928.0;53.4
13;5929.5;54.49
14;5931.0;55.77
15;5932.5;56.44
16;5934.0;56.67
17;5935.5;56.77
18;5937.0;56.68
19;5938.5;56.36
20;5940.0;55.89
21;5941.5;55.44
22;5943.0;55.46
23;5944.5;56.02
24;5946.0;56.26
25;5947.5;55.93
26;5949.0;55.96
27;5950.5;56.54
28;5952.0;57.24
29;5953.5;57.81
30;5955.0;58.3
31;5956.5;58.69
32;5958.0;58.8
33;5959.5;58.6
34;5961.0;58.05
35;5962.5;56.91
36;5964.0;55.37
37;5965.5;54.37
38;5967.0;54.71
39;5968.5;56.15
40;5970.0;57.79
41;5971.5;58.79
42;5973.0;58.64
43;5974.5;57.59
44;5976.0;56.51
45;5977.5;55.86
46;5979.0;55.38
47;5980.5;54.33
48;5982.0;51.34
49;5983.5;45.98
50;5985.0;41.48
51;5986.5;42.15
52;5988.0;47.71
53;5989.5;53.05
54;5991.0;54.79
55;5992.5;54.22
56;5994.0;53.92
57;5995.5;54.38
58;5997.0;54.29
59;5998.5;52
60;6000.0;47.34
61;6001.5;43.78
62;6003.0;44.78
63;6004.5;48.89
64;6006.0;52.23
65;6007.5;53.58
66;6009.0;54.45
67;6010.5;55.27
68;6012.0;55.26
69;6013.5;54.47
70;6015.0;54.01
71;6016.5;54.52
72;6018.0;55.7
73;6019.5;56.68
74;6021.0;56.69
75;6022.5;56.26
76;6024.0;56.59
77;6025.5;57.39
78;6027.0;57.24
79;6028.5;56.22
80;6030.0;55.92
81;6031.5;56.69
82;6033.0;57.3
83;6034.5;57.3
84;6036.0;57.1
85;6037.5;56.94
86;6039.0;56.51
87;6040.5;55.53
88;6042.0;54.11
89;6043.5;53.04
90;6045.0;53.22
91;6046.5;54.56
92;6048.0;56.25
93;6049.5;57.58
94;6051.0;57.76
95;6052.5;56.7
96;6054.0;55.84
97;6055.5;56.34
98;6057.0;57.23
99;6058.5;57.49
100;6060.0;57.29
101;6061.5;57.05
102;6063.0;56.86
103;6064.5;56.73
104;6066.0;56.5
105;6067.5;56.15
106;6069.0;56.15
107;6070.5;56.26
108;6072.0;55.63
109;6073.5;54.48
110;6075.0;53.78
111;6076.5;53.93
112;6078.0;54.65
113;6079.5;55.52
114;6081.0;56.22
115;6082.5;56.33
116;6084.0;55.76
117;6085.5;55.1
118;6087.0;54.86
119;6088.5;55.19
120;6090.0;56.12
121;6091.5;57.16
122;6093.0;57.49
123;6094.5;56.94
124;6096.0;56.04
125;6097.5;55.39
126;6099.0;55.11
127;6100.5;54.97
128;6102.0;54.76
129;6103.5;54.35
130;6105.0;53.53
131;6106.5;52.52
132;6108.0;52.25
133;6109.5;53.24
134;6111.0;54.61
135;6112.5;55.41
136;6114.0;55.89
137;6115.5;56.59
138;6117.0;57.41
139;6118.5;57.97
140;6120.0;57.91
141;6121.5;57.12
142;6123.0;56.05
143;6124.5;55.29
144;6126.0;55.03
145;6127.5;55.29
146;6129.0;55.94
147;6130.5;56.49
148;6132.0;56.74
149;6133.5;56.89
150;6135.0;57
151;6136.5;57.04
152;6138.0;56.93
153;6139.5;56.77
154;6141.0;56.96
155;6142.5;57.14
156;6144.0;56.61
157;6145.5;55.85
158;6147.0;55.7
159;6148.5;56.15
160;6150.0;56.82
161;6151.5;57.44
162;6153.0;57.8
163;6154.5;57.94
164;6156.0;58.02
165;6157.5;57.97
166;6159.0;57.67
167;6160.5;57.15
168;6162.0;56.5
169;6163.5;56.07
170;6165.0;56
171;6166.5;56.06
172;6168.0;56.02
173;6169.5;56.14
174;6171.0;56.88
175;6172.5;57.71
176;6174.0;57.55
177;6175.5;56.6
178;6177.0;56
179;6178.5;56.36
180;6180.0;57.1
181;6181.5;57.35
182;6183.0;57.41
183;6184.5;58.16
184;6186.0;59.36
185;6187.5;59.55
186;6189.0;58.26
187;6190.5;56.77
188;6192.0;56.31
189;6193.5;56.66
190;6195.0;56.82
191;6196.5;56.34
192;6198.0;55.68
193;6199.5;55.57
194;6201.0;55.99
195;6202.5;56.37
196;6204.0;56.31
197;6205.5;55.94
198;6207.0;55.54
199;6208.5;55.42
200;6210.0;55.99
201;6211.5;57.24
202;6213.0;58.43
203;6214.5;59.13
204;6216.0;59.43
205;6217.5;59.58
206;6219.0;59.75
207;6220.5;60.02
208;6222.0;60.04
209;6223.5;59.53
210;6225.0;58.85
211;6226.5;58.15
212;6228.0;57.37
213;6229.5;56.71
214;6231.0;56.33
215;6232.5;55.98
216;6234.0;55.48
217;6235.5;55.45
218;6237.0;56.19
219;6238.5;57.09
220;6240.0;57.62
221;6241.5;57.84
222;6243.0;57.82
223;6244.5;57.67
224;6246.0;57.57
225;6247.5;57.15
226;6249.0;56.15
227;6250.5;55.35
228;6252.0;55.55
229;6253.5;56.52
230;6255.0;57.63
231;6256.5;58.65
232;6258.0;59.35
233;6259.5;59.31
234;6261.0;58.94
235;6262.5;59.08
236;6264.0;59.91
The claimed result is 3.1 angstroms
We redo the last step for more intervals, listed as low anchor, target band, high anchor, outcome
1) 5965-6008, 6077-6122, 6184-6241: -0.6 angstroms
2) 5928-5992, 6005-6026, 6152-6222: 0.2 angstroms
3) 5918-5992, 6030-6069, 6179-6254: -0.3 angstroms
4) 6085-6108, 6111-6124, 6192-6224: -0.2 angstroms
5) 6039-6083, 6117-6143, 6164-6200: -0.1 angstroms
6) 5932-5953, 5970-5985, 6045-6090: 0.5 angstroms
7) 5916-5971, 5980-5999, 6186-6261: 1.9 angstroms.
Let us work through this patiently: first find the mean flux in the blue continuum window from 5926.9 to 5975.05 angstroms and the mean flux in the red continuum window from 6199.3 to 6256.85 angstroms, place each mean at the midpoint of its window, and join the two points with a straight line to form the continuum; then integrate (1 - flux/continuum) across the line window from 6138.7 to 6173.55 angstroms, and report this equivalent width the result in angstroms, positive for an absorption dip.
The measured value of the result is 0.2 angstroms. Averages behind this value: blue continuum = 56.6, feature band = 56.8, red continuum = 57.3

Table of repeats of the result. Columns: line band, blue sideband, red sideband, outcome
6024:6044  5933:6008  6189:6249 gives -0.5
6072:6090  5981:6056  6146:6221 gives 0.0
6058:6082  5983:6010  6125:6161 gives -1.1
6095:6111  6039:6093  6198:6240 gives 0.5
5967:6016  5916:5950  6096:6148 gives 2.7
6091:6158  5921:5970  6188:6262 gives 1.0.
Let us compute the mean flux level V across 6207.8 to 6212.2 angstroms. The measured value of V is 56.2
